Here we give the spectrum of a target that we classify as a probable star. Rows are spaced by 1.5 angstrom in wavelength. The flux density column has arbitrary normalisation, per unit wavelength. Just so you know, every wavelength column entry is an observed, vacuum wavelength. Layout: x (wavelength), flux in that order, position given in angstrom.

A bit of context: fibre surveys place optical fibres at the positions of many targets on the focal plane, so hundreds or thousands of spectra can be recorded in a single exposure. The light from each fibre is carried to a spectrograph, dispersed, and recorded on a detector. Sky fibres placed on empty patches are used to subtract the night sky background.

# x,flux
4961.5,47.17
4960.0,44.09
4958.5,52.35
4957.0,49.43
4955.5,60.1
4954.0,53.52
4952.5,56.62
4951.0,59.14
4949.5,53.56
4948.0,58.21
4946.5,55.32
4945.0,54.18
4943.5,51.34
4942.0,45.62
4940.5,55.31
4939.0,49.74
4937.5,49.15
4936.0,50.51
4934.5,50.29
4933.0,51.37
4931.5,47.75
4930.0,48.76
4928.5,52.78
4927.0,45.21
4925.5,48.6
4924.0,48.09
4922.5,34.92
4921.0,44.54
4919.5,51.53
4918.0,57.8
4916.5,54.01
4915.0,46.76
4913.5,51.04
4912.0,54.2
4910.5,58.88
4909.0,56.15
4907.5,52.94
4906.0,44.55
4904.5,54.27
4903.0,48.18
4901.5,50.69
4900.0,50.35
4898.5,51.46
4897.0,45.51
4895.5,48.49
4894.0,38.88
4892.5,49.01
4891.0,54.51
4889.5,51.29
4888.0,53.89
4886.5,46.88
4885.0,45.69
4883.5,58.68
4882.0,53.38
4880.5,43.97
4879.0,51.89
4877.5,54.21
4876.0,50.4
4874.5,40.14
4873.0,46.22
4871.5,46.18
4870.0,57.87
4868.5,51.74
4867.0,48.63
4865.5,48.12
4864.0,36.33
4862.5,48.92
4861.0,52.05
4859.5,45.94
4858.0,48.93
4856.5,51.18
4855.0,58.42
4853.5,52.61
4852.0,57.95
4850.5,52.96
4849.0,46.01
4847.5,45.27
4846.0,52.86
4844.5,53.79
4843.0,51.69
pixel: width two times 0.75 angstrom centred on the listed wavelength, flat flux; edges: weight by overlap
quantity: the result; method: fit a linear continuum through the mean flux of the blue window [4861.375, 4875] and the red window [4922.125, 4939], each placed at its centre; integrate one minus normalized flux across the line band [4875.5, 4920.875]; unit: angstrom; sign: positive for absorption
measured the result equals -2.9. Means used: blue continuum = 47.4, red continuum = 48.3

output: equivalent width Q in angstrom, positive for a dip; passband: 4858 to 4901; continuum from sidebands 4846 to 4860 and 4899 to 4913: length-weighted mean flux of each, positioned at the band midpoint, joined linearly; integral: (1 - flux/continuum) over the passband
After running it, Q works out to 2.3 angstrom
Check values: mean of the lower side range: 51.2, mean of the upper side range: 52.2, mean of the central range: 49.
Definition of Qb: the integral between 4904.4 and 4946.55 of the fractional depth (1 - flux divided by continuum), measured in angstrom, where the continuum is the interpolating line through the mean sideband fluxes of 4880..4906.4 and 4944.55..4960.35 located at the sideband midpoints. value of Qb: 1.5 angstrom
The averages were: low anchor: 49.5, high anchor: 54.5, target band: 50.4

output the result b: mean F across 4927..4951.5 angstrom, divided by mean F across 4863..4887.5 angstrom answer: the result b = 1.06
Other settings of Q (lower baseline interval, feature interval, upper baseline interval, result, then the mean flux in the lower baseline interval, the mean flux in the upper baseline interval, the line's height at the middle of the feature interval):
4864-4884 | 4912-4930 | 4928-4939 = 0.36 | 49.5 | 50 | 49.9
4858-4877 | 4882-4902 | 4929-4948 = -0.33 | 47.8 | 51.1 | 49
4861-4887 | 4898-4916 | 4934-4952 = -0.32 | 48.9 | 52.8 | 50.8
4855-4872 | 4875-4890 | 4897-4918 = -0.16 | 49.2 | 51.8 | 50.3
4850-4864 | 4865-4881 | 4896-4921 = 0.69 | 51.2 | 51.5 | 51.3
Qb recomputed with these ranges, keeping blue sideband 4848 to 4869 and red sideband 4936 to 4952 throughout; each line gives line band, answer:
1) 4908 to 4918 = -0.4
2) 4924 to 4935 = 0.7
